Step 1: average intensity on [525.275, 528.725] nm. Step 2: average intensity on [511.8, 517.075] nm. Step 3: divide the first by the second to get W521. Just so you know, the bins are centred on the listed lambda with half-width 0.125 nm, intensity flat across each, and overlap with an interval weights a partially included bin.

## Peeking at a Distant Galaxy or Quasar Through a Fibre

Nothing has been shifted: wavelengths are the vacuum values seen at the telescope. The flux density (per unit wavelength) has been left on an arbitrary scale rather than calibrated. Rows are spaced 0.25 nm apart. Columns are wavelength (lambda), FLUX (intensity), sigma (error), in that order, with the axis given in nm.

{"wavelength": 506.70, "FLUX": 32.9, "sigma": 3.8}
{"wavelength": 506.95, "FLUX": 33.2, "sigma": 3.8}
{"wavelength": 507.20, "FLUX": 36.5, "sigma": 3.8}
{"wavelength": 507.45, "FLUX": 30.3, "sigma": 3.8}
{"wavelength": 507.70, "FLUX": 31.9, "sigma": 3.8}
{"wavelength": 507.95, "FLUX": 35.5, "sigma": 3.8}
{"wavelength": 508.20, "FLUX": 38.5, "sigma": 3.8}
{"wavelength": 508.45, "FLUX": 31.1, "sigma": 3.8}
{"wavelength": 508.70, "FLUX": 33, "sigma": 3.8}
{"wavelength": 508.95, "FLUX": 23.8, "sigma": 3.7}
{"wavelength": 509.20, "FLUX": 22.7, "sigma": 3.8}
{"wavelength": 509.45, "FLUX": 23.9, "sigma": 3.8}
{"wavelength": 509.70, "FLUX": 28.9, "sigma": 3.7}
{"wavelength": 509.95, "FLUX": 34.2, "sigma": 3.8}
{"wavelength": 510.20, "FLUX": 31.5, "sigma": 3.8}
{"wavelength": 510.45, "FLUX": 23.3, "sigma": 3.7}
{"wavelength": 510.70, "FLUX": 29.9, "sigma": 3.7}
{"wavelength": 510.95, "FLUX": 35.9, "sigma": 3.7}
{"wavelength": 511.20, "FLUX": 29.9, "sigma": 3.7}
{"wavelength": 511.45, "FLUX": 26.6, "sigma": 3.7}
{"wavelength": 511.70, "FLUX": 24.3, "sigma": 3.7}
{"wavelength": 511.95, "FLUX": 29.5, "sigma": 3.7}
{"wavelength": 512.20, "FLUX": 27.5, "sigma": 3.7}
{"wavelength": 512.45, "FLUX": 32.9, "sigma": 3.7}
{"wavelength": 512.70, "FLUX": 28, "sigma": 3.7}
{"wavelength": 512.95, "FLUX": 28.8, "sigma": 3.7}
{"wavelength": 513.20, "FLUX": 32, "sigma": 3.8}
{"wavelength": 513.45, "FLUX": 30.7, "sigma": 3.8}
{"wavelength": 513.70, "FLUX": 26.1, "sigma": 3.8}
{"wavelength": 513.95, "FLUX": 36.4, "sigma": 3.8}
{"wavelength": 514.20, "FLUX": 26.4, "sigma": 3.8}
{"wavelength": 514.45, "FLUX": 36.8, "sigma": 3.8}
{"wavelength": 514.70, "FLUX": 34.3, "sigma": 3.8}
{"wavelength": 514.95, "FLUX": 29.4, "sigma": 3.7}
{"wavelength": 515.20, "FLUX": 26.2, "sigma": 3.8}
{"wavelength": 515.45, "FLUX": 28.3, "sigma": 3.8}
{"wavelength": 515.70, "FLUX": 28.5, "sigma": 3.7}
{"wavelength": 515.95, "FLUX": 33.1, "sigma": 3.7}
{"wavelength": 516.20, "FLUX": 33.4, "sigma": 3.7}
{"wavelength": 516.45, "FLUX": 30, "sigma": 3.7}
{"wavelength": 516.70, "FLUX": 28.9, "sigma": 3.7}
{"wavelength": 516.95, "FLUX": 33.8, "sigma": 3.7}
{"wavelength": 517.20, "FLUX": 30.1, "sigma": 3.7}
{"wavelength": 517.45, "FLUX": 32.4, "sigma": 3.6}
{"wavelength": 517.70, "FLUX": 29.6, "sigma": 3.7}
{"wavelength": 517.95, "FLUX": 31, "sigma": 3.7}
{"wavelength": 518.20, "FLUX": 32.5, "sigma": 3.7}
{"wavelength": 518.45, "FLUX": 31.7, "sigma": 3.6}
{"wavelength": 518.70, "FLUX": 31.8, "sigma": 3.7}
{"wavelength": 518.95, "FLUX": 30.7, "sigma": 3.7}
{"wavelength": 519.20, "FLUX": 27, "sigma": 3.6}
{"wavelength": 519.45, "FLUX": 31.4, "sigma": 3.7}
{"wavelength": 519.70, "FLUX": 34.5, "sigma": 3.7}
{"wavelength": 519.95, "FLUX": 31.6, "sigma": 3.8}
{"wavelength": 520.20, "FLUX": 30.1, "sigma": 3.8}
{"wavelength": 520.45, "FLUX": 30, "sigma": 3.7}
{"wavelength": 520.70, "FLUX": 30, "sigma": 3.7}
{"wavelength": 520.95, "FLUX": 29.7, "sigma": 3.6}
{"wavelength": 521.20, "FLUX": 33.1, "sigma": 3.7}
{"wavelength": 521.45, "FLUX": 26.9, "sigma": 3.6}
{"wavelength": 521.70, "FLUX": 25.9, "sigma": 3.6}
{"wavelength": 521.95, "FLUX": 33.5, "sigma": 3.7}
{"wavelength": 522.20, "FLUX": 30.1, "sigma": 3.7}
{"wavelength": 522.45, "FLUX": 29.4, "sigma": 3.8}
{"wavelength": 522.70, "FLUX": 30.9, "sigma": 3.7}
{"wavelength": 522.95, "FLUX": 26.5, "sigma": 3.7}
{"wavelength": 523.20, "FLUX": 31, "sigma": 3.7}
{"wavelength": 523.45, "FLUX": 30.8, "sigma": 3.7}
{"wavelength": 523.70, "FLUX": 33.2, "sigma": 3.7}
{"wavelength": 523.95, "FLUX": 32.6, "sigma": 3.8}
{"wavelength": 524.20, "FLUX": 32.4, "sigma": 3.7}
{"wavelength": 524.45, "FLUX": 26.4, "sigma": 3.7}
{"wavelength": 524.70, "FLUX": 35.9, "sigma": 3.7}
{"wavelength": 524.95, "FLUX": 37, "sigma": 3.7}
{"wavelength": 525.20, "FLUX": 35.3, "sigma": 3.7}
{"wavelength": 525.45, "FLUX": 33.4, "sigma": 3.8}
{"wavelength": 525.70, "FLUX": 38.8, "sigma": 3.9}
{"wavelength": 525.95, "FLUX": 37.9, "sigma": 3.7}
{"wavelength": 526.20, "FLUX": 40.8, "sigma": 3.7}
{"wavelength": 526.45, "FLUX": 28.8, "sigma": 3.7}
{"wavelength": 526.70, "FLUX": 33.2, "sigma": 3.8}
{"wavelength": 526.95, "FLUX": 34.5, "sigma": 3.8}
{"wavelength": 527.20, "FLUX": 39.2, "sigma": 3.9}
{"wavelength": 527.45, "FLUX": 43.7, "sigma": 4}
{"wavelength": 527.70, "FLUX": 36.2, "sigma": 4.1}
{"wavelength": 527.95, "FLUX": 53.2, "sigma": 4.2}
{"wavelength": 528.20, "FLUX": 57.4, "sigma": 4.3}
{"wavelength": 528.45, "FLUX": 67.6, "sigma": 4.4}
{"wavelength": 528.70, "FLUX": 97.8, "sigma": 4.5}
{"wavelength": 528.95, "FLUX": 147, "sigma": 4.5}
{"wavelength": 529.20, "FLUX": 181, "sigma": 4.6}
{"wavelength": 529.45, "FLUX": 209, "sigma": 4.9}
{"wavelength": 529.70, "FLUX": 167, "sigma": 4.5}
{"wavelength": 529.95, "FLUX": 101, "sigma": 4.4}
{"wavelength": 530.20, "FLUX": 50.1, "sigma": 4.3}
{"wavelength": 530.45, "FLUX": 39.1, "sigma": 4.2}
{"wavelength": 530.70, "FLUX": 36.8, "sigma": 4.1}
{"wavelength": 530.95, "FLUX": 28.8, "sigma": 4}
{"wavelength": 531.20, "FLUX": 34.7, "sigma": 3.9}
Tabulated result 1.5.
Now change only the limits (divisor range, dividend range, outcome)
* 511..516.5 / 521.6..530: 1.87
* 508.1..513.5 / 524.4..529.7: 2.23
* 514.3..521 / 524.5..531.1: 2.10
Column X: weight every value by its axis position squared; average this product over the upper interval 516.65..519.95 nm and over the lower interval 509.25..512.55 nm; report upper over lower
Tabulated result 1.1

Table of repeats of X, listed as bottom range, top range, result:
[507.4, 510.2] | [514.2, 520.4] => 1.06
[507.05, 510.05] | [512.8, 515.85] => 1.01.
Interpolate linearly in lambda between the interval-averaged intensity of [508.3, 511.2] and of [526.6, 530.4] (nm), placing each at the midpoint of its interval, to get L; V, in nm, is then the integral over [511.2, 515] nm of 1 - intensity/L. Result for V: 0.90 nm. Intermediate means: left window 29.1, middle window 30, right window 87.3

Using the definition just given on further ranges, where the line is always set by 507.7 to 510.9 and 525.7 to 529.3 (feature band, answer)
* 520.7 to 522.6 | 0.81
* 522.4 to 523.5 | 0.50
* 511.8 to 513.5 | 0.29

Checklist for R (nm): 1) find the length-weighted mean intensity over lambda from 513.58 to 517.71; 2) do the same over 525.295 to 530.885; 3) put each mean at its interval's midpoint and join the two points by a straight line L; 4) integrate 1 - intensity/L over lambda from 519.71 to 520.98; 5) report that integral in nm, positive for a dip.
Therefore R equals 0.420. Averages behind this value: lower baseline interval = 30.8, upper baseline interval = 70.9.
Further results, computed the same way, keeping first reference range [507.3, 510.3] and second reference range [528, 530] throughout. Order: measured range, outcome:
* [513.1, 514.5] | 0.60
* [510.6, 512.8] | 0.73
